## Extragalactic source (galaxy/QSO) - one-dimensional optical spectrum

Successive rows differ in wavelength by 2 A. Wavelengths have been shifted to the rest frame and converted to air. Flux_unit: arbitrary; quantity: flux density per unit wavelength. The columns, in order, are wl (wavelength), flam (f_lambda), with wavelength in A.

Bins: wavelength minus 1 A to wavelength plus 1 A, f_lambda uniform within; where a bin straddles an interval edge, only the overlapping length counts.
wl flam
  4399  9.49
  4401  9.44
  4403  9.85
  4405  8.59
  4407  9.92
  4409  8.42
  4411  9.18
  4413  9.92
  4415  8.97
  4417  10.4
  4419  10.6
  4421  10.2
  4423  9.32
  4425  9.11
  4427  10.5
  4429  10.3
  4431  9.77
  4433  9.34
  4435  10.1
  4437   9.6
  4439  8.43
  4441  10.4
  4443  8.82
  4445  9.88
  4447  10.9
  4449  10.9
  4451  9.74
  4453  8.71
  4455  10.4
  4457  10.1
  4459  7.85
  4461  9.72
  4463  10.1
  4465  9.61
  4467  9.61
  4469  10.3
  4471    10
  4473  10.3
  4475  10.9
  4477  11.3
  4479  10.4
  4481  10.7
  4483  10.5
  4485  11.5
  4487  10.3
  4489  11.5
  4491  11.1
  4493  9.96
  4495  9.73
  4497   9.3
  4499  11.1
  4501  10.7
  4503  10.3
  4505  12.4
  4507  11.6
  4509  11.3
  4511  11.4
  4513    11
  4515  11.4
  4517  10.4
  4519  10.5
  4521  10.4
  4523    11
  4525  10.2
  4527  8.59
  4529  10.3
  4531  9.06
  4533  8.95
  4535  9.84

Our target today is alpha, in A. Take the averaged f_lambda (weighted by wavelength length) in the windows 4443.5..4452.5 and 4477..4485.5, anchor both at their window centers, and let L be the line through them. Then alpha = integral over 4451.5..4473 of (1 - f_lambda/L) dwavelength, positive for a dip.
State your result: 1.6 A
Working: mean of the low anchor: 10.2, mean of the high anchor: 10.8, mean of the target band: 9.67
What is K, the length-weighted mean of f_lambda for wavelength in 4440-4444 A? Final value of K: 9.61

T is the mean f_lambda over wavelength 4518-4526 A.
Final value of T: 10.5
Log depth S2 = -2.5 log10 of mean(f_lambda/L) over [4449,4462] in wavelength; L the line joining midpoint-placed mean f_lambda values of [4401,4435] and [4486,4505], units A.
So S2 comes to 0.061 mag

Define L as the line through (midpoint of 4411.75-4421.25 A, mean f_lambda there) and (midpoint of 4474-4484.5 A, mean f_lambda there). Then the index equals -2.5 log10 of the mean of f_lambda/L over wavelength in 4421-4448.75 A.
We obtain 0.05 mag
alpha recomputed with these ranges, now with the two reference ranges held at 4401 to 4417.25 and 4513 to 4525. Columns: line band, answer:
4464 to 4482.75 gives -0.4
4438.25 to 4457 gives 0.0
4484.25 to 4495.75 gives -0.4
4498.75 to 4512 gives -0.9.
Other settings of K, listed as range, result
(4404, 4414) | 9.21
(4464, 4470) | 9.84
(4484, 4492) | 11.1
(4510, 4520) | 10.9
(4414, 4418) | 9.69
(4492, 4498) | 9.66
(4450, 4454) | 9.23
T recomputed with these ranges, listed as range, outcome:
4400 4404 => 9.64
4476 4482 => 10.8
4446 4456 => 10.1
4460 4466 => 9.81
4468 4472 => 10.2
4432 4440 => 9.37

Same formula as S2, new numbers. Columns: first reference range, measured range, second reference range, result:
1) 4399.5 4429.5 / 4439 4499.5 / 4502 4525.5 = 0.03 mag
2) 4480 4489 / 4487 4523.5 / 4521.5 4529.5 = -0.04 mag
